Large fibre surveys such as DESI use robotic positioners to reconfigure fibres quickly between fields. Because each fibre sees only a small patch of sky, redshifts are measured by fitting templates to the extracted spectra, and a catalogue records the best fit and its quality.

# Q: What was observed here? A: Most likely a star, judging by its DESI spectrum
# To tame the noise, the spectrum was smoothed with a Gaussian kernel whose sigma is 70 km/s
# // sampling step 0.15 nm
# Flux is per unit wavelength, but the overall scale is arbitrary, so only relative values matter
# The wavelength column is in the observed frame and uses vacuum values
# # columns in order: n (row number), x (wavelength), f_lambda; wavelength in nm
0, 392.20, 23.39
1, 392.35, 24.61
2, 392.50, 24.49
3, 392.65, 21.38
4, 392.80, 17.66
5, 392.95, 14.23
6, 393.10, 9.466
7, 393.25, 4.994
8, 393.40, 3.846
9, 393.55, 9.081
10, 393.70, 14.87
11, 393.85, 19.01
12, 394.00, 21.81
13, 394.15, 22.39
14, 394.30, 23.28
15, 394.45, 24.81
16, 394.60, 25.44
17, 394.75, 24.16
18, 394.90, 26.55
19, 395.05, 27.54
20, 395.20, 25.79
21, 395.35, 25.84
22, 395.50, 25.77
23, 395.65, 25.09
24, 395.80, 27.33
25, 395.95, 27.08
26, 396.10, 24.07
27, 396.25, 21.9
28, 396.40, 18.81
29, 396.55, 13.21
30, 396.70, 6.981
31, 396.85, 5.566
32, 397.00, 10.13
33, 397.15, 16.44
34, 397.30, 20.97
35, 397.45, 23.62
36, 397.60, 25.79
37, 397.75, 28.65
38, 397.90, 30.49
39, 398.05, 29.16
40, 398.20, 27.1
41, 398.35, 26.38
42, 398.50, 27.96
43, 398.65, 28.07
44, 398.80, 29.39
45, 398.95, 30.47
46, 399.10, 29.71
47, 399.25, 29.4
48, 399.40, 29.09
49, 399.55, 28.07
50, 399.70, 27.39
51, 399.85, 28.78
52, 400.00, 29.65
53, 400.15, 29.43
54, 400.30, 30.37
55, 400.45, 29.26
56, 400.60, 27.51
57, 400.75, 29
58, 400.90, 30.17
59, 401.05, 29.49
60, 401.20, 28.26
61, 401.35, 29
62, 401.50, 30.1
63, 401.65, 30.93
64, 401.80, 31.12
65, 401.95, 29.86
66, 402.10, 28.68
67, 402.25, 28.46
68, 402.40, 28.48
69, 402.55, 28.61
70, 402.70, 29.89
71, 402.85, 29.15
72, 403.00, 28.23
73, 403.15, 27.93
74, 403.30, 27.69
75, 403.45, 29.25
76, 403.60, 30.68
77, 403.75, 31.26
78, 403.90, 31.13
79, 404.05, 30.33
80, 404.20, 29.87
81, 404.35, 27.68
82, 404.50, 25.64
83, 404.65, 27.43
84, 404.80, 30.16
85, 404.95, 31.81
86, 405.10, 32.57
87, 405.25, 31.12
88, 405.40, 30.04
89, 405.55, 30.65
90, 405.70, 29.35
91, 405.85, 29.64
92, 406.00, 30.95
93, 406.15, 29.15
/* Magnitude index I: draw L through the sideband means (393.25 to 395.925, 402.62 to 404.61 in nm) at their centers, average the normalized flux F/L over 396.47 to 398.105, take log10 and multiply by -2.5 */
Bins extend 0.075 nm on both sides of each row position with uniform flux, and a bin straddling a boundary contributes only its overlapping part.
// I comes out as 0.25 mag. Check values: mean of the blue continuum 21.5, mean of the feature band 19.1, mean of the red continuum 29.1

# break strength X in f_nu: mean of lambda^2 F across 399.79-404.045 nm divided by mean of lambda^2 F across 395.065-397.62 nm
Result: 1.49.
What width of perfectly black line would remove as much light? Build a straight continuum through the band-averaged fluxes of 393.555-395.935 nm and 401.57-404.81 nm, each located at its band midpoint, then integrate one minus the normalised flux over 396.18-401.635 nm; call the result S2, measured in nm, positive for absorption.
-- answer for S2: 0.21 nm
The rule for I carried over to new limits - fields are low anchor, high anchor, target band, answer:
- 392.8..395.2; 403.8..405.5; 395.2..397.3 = 0.06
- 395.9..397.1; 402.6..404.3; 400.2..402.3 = -0.17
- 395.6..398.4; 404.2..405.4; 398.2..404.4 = -0.13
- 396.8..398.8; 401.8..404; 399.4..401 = -0.11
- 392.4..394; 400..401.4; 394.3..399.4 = -0.13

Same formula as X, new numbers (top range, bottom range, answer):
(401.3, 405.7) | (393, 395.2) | 1.67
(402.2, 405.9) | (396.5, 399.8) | 1.27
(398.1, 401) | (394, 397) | 1.35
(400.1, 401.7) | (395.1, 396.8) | 1.38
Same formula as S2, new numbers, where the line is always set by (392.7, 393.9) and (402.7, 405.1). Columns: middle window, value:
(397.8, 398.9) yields -0.46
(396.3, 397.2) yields 0.28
